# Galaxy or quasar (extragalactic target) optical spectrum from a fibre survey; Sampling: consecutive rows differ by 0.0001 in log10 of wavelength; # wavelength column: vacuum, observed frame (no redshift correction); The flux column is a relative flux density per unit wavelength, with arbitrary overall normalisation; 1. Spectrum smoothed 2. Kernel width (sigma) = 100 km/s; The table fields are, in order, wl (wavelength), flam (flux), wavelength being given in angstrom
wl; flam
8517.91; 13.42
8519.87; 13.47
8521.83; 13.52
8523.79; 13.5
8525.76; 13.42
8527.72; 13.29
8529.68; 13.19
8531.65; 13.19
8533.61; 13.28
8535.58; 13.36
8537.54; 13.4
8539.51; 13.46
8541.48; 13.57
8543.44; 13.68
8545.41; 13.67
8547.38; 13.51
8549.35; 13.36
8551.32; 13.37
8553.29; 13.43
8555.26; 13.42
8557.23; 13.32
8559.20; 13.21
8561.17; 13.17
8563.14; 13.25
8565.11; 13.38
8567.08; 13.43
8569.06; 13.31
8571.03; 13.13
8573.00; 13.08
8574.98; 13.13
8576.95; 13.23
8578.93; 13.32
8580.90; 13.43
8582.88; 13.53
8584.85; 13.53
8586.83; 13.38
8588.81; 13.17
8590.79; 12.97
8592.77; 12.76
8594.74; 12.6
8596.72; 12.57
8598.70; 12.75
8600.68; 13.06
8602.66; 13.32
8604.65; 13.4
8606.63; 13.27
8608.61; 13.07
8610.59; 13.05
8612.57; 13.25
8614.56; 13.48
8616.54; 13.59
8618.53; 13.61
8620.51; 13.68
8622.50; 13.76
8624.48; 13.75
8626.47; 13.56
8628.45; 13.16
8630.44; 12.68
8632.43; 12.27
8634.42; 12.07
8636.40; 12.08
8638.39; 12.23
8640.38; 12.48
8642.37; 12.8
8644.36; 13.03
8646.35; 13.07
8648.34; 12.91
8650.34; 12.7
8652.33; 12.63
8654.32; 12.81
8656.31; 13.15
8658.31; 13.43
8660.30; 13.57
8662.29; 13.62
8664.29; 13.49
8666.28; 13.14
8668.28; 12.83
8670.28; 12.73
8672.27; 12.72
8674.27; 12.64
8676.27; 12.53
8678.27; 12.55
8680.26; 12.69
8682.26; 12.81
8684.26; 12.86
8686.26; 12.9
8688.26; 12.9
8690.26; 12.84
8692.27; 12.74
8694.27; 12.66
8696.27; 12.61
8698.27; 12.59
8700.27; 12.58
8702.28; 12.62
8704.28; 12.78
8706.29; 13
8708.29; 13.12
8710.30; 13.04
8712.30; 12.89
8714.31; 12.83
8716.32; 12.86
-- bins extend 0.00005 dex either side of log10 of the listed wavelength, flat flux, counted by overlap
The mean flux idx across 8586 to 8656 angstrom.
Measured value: 13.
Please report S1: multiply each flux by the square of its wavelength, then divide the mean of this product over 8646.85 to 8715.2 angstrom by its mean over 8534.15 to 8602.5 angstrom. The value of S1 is 1.00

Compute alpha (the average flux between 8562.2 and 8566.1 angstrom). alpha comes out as 13.3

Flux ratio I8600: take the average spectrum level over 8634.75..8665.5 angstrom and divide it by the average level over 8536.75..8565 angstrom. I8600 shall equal 0.96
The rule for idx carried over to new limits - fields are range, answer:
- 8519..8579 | 13.4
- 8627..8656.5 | 12.7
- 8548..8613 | 13.2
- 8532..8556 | 13.5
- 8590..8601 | 12.8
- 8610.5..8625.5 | 13.5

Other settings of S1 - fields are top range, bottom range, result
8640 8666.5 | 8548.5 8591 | 1.00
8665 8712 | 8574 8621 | 0.99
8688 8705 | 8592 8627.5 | 0.98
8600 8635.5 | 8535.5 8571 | 1.00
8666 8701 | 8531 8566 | 0.98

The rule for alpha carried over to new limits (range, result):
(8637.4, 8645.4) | 12.6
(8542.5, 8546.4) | 13.7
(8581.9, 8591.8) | 13.3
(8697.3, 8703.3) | 12.6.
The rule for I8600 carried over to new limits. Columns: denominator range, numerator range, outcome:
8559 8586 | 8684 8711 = 0.96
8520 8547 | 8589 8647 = 0.97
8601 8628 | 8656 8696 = 0.96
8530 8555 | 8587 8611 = 0.97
